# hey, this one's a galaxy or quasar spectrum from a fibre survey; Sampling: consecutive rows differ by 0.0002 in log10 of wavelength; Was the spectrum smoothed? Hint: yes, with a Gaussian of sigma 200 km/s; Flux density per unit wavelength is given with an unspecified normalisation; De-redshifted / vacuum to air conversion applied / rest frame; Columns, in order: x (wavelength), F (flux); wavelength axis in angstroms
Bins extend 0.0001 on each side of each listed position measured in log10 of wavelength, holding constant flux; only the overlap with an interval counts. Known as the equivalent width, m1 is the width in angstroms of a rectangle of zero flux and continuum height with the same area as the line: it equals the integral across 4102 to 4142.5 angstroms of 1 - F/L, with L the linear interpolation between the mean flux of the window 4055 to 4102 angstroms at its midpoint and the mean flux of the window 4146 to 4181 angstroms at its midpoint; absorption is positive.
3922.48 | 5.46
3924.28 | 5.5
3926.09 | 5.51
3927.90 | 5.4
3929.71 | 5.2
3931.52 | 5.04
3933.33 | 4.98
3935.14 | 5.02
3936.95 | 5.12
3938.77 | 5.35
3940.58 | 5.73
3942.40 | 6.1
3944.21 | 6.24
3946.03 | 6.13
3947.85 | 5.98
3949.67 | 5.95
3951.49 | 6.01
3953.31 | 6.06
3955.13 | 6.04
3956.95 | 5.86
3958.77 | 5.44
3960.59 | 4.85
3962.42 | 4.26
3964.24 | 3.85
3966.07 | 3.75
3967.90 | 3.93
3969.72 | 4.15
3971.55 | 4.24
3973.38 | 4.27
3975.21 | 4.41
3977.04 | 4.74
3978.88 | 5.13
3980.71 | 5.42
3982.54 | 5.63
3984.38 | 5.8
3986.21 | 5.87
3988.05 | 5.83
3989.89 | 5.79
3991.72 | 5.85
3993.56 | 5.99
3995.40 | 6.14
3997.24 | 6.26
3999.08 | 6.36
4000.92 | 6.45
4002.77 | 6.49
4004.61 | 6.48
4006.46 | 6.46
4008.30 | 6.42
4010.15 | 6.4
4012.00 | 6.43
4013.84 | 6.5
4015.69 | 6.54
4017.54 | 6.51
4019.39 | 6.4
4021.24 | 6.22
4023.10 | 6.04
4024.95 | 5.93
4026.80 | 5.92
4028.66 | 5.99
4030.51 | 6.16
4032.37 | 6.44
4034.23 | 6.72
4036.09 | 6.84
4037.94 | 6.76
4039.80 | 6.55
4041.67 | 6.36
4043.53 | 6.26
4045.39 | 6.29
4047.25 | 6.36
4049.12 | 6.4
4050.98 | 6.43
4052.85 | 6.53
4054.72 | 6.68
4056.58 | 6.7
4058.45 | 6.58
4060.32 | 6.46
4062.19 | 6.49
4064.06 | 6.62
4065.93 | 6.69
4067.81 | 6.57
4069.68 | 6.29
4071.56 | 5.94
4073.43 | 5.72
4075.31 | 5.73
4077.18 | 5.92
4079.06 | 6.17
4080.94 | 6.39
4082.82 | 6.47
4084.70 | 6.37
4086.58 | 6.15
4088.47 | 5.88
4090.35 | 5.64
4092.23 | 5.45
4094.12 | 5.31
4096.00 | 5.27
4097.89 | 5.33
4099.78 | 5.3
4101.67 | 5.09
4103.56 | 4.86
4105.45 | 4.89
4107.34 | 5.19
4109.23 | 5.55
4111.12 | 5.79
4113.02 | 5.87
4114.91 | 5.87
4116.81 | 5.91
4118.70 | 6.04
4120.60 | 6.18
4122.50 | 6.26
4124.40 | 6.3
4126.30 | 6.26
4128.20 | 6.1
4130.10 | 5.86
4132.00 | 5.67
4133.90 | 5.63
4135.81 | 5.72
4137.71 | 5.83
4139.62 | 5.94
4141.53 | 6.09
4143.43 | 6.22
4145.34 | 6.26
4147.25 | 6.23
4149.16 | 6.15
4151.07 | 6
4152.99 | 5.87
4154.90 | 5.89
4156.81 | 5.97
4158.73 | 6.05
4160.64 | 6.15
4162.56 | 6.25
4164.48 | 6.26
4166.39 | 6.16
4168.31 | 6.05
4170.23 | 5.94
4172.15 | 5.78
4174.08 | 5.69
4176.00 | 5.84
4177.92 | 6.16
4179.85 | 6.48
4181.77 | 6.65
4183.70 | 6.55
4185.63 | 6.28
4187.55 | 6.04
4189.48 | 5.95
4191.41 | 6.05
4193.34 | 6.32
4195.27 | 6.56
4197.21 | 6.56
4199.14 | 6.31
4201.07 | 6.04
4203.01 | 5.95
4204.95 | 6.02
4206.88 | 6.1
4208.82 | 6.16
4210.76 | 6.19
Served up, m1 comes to 1.7 angstroms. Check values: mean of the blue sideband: 6.04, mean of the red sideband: 6.06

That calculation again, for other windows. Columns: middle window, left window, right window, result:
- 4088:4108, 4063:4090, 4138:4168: 2.9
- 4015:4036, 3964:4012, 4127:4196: -2.4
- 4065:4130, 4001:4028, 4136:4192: 3.7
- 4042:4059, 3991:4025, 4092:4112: -1.8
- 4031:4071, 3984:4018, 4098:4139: -3.3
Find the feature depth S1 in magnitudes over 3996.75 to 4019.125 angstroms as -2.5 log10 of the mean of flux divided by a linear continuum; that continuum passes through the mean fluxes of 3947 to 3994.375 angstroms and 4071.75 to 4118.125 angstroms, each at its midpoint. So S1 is -0.20 mag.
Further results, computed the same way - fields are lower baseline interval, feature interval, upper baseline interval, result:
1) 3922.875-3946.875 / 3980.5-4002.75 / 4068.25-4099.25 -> -0.07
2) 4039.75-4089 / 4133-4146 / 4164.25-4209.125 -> 0.05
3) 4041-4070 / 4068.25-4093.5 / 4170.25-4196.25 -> 0.07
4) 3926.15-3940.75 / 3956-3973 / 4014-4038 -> 0.24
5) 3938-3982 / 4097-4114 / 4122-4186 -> 0.10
